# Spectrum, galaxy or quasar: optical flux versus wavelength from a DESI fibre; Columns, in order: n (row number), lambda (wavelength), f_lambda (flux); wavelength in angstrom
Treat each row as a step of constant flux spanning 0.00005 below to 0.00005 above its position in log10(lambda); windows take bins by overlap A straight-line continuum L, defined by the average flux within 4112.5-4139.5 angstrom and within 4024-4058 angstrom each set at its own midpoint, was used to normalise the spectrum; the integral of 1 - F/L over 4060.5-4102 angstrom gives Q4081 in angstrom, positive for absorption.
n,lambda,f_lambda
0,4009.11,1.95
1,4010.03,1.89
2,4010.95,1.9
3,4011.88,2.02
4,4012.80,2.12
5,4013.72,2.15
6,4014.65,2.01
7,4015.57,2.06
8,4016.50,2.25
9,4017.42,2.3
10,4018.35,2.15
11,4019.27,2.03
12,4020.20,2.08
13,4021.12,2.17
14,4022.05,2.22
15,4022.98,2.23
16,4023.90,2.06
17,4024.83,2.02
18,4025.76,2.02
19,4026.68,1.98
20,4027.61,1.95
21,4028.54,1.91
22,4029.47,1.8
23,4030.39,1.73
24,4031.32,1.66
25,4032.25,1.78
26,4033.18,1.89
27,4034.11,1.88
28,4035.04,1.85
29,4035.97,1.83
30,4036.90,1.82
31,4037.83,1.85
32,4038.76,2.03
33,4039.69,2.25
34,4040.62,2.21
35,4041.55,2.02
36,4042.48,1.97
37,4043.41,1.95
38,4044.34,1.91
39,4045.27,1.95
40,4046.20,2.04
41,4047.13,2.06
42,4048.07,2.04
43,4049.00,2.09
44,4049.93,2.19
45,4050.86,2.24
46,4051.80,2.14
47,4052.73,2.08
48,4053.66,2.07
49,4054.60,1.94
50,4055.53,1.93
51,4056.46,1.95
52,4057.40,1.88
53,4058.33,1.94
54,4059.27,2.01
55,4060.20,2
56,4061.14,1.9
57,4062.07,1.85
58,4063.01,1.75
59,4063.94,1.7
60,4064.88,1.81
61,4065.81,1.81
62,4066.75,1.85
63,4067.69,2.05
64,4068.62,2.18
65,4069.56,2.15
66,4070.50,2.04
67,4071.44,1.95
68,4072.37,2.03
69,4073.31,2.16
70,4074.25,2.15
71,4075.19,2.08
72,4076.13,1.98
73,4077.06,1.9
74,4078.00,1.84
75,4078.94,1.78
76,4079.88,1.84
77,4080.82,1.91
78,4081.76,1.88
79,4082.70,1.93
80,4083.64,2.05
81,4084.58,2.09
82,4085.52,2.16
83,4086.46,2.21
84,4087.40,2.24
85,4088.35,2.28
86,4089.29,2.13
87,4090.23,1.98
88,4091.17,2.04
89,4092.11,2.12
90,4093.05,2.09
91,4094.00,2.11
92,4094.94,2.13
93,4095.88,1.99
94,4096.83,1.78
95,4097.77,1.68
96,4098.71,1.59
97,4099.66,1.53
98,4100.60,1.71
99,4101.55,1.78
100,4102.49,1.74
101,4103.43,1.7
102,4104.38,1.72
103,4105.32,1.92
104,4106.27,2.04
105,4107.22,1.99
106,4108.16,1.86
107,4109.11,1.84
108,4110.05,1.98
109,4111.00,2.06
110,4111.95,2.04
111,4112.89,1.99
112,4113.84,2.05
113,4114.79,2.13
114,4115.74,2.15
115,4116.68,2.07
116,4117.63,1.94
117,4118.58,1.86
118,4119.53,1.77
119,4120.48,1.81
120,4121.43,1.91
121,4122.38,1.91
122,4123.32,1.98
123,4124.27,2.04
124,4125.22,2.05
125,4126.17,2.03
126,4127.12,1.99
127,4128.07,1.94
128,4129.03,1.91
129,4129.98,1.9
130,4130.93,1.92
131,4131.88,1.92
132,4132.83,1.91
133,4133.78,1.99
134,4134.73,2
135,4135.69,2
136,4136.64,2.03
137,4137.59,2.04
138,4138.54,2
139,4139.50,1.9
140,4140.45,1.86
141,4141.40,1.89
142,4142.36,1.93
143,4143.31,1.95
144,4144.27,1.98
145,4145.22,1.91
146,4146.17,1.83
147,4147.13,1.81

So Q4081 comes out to 0.24 angstrom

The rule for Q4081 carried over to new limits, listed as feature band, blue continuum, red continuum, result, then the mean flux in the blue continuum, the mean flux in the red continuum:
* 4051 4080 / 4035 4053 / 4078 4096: 1.1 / 2.03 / 2.05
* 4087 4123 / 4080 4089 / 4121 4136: 1.5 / 2.07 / 1.96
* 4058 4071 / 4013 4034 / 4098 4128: 0.2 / 2.02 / 1.91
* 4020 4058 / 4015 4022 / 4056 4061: 1.0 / 2.15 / 1.95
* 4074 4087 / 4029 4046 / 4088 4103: -0.5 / 1.91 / 1.92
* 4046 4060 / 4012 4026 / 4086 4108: 0.0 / 2.12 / 1.93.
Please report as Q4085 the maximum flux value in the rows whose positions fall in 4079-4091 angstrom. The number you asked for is 2.28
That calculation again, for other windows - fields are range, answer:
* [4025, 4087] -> 2.25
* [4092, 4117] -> 2.15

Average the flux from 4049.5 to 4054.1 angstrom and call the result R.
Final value 2.14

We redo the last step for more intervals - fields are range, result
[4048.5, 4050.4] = 2.15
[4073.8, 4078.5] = 1.99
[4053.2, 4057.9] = 1.95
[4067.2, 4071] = 2.1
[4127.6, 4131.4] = 1.91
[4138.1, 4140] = 1.94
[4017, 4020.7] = 2.14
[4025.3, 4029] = 1.97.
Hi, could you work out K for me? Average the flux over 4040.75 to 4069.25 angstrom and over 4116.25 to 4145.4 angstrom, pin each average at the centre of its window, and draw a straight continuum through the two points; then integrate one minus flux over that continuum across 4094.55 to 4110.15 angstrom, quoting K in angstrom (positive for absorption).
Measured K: 1.1 angstrom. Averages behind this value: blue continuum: 1.98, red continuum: 1.95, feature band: 1.82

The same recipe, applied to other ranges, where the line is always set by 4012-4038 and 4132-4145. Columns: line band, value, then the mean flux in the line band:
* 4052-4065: 0.4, 1.92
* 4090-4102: 0.5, 1.88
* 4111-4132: -0.1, 1.97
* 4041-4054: -0.4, 2.06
